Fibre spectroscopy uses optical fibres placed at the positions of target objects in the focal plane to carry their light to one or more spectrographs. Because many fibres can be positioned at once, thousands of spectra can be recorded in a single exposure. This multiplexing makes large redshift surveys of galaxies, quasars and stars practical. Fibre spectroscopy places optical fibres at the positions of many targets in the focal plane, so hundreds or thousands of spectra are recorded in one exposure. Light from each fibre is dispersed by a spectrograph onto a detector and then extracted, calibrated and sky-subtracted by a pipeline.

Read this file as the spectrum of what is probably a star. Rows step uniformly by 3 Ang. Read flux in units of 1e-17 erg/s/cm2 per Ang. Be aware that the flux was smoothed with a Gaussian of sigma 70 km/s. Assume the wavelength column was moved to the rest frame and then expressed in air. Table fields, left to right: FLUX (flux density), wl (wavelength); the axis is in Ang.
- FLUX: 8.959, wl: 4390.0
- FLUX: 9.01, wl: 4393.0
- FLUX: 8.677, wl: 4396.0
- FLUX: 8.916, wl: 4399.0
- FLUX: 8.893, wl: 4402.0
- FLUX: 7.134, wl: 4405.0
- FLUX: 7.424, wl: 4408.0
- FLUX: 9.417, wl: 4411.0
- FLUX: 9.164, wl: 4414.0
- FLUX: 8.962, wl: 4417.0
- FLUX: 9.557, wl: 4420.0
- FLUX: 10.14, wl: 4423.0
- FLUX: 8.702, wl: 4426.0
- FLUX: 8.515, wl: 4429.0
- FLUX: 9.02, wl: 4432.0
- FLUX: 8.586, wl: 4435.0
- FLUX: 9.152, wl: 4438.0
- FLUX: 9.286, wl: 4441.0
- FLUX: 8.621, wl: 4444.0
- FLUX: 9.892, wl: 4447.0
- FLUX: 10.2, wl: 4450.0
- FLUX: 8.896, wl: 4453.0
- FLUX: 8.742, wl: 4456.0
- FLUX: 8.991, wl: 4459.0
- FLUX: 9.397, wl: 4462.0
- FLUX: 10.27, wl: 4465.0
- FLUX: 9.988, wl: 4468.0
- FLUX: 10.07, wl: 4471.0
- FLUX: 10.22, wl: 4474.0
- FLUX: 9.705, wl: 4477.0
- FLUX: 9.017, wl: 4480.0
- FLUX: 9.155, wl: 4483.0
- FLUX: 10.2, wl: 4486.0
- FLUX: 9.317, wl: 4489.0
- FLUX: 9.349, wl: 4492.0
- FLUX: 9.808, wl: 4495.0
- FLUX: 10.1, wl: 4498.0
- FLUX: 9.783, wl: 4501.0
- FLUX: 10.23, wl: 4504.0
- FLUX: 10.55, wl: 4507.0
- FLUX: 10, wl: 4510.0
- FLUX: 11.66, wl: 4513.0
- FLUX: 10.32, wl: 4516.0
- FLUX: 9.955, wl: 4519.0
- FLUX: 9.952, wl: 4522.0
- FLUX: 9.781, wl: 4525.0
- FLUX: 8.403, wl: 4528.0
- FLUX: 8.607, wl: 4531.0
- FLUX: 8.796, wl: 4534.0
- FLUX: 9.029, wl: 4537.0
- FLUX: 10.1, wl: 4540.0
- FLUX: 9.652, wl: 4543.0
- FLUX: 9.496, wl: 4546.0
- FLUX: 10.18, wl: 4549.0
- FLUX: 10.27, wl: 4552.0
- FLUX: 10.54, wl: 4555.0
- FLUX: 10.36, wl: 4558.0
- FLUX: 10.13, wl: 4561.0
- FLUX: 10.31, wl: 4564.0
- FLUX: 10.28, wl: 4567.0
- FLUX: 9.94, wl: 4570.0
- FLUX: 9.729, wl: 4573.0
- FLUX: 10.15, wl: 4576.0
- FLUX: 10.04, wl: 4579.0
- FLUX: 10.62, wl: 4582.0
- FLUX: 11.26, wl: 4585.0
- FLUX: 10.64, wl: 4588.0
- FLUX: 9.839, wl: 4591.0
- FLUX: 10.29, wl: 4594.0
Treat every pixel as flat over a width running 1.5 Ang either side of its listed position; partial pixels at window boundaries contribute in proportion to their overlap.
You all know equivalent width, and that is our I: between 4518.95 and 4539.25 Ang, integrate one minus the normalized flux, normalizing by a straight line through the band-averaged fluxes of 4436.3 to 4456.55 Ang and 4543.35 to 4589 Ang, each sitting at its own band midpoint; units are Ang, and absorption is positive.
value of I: 1.5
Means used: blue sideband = 9.27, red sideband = 10.2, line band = 9.2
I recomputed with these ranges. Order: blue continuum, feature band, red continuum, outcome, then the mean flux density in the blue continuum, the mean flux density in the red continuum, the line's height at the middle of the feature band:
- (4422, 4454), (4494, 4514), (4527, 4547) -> -2.4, 9.17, 9.16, 9.17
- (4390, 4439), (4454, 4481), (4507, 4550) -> -1.0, 8.83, 9.73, 9.25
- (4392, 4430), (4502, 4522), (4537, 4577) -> -1.5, 8.81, 10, 9.67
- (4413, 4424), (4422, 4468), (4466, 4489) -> 1.6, 9.44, 9.75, 9.58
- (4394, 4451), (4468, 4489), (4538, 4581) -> -0.7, 8.95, 10.1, 9.41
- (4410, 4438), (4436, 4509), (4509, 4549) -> -1.8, 9.11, 9.69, 9.38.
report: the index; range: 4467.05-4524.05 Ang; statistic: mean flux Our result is 9.97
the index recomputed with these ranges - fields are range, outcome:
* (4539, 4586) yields 10.2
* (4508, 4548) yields 9.69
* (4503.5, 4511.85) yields 10.3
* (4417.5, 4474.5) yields 9.36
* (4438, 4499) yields 9.55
